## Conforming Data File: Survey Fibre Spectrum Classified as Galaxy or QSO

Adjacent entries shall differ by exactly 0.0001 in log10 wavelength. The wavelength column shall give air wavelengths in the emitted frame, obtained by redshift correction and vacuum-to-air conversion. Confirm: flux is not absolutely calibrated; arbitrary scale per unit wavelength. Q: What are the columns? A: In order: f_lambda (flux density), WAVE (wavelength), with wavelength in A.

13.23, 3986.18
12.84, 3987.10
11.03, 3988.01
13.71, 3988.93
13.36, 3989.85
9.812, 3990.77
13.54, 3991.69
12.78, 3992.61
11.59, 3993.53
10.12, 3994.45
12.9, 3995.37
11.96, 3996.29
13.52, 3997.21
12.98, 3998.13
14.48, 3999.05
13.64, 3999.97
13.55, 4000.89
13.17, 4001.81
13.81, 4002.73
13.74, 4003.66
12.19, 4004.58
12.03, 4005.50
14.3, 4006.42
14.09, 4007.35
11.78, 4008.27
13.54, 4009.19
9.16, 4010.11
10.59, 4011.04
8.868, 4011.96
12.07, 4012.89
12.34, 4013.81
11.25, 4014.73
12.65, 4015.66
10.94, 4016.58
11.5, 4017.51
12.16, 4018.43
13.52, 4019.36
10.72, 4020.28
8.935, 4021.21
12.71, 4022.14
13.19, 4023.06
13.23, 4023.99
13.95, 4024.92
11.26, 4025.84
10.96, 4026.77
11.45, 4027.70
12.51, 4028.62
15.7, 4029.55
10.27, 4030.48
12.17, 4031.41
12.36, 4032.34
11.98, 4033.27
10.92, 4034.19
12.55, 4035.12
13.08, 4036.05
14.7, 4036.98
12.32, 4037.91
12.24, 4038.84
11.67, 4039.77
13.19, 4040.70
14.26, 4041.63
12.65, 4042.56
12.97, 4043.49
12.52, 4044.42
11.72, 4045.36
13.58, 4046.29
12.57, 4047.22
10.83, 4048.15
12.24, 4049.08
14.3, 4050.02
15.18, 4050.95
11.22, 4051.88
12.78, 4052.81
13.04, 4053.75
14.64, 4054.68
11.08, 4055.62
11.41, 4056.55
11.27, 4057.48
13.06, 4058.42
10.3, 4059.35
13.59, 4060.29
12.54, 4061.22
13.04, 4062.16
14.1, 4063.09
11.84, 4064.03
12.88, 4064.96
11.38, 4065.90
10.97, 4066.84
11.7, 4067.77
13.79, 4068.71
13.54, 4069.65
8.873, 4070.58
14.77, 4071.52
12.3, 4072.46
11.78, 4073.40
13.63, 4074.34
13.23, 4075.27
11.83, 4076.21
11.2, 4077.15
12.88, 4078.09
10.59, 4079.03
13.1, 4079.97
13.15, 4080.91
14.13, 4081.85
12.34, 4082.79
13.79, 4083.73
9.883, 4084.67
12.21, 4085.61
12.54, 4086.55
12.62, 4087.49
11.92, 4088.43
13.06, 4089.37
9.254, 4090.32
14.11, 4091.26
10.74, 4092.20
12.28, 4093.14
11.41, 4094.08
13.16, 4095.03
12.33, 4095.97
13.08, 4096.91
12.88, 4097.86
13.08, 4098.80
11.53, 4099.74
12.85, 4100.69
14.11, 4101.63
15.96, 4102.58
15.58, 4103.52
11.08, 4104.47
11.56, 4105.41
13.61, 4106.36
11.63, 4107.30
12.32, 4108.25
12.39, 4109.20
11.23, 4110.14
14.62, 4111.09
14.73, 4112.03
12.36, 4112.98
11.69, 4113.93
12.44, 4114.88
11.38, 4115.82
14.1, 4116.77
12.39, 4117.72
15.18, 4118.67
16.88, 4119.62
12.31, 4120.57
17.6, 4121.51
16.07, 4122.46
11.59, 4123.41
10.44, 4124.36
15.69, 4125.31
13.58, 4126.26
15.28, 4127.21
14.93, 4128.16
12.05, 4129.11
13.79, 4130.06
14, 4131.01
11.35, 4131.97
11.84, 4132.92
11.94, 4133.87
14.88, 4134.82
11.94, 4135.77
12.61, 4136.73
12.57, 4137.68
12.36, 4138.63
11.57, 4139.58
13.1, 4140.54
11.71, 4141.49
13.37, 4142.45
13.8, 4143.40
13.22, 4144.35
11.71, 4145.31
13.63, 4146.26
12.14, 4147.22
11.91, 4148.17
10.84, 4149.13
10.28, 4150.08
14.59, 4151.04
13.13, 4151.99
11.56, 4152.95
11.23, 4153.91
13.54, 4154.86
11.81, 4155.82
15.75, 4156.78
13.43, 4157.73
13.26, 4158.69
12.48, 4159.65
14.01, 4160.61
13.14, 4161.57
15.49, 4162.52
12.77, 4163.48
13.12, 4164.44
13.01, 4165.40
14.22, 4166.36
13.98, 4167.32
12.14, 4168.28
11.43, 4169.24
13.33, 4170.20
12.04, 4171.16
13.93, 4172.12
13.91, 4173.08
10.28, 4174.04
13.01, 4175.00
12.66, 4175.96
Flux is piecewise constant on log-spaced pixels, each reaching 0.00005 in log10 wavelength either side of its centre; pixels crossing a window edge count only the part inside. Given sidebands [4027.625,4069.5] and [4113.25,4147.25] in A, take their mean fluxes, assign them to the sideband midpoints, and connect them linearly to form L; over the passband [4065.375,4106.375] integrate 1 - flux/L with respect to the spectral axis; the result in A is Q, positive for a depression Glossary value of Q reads 1.2 A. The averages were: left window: 12.6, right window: 13.2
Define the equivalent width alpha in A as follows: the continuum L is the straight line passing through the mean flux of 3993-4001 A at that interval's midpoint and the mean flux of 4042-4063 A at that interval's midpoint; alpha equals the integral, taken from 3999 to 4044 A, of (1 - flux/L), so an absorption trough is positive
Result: 1.0 A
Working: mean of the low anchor 12.7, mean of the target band 12.4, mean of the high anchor 12.6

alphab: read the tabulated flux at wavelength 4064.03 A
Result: 11.84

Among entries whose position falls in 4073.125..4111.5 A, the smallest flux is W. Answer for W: 9.254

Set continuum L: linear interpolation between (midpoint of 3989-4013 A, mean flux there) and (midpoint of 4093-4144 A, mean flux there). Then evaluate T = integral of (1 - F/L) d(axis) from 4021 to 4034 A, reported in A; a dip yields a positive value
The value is 0.40 A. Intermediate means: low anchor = 12.5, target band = 12.2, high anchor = 13.1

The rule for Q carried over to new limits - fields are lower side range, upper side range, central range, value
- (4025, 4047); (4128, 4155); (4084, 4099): 0.45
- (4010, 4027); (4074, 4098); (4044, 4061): -0.75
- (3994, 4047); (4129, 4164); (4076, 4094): 0.60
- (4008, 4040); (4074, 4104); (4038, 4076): -0.76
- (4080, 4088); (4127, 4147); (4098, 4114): -0.33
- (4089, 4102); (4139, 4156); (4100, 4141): -2.75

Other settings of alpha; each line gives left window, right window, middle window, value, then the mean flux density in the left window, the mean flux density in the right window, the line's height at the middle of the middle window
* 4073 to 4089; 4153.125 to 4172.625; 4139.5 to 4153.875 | 0.67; 12.4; 13.2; 13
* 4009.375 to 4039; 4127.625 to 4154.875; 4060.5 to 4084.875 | -0.50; 12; 12.6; 12.2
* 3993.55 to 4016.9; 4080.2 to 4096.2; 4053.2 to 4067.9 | 0.01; 12.4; 12.3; 12.3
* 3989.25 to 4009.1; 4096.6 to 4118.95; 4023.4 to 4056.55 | 0.71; 12.8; 13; 12.9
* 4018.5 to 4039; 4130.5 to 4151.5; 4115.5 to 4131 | -1.86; 12.3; 12.5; 12.5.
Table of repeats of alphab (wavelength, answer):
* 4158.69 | 13.26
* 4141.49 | 11.71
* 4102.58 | 15.96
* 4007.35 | 14.09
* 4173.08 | 13.91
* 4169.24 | 11.43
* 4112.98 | 12.36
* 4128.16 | 14.93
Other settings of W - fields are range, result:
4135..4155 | 10.28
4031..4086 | 8.873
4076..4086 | 9.883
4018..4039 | 8.935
